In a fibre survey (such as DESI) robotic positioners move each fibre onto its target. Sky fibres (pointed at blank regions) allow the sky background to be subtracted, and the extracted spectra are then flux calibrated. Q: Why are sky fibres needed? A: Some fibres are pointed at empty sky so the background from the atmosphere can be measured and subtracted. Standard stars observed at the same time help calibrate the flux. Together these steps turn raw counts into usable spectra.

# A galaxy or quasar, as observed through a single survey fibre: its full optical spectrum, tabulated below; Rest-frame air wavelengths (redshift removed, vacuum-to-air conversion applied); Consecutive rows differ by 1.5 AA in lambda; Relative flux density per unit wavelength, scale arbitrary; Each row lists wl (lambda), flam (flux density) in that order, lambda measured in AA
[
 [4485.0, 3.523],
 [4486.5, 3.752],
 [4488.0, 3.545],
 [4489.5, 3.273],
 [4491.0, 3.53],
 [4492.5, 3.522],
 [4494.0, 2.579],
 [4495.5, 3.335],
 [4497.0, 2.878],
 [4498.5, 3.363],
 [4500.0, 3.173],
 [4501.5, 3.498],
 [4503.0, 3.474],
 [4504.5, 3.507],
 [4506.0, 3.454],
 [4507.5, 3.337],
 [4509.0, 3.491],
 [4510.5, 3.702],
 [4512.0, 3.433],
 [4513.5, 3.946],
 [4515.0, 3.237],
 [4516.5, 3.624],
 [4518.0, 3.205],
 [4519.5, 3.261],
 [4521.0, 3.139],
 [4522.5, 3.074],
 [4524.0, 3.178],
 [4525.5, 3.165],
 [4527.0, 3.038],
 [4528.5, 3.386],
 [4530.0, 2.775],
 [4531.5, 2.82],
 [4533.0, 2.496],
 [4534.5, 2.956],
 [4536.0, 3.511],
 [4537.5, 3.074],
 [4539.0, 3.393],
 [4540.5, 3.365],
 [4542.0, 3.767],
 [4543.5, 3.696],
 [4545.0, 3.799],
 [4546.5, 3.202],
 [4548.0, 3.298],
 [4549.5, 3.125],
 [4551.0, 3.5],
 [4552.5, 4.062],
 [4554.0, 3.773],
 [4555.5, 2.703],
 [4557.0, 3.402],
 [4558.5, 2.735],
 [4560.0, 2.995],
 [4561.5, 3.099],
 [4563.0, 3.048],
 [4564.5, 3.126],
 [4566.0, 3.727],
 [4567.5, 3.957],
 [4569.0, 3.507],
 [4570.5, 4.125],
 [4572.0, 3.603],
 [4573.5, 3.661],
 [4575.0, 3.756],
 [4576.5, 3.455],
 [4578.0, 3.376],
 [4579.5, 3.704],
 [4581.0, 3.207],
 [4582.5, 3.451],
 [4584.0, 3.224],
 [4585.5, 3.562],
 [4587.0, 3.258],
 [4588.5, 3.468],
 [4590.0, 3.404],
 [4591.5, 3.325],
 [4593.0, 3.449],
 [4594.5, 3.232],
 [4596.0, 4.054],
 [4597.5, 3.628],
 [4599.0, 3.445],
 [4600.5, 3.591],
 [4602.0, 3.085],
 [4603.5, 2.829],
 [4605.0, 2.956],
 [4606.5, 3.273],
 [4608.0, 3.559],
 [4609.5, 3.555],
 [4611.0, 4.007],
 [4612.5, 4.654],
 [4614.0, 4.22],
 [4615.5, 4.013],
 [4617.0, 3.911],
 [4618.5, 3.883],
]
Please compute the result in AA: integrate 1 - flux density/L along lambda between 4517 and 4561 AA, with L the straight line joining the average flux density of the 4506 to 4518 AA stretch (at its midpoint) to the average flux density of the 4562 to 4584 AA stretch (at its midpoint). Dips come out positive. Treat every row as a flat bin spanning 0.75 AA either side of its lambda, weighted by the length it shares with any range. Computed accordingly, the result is 3.5 AA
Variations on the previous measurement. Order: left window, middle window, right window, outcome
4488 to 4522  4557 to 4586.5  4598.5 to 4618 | 0.8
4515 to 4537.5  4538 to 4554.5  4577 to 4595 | -1.7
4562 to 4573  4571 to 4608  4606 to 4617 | 3.1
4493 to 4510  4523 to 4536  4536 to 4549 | 1.5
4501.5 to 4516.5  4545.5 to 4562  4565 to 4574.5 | 1.8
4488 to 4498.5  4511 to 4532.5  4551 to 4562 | 0.1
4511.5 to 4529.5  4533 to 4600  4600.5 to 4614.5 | 0.2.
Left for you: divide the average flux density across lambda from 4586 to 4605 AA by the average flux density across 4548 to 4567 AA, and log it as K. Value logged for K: 1.03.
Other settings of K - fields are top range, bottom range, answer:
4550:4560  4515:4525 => 1.03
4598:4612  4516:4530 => 1.06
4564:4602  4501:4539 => 1.08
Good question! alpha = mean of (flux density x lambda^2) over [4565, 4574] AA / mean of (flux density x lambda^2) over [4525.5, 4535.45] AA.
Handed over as 1.30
